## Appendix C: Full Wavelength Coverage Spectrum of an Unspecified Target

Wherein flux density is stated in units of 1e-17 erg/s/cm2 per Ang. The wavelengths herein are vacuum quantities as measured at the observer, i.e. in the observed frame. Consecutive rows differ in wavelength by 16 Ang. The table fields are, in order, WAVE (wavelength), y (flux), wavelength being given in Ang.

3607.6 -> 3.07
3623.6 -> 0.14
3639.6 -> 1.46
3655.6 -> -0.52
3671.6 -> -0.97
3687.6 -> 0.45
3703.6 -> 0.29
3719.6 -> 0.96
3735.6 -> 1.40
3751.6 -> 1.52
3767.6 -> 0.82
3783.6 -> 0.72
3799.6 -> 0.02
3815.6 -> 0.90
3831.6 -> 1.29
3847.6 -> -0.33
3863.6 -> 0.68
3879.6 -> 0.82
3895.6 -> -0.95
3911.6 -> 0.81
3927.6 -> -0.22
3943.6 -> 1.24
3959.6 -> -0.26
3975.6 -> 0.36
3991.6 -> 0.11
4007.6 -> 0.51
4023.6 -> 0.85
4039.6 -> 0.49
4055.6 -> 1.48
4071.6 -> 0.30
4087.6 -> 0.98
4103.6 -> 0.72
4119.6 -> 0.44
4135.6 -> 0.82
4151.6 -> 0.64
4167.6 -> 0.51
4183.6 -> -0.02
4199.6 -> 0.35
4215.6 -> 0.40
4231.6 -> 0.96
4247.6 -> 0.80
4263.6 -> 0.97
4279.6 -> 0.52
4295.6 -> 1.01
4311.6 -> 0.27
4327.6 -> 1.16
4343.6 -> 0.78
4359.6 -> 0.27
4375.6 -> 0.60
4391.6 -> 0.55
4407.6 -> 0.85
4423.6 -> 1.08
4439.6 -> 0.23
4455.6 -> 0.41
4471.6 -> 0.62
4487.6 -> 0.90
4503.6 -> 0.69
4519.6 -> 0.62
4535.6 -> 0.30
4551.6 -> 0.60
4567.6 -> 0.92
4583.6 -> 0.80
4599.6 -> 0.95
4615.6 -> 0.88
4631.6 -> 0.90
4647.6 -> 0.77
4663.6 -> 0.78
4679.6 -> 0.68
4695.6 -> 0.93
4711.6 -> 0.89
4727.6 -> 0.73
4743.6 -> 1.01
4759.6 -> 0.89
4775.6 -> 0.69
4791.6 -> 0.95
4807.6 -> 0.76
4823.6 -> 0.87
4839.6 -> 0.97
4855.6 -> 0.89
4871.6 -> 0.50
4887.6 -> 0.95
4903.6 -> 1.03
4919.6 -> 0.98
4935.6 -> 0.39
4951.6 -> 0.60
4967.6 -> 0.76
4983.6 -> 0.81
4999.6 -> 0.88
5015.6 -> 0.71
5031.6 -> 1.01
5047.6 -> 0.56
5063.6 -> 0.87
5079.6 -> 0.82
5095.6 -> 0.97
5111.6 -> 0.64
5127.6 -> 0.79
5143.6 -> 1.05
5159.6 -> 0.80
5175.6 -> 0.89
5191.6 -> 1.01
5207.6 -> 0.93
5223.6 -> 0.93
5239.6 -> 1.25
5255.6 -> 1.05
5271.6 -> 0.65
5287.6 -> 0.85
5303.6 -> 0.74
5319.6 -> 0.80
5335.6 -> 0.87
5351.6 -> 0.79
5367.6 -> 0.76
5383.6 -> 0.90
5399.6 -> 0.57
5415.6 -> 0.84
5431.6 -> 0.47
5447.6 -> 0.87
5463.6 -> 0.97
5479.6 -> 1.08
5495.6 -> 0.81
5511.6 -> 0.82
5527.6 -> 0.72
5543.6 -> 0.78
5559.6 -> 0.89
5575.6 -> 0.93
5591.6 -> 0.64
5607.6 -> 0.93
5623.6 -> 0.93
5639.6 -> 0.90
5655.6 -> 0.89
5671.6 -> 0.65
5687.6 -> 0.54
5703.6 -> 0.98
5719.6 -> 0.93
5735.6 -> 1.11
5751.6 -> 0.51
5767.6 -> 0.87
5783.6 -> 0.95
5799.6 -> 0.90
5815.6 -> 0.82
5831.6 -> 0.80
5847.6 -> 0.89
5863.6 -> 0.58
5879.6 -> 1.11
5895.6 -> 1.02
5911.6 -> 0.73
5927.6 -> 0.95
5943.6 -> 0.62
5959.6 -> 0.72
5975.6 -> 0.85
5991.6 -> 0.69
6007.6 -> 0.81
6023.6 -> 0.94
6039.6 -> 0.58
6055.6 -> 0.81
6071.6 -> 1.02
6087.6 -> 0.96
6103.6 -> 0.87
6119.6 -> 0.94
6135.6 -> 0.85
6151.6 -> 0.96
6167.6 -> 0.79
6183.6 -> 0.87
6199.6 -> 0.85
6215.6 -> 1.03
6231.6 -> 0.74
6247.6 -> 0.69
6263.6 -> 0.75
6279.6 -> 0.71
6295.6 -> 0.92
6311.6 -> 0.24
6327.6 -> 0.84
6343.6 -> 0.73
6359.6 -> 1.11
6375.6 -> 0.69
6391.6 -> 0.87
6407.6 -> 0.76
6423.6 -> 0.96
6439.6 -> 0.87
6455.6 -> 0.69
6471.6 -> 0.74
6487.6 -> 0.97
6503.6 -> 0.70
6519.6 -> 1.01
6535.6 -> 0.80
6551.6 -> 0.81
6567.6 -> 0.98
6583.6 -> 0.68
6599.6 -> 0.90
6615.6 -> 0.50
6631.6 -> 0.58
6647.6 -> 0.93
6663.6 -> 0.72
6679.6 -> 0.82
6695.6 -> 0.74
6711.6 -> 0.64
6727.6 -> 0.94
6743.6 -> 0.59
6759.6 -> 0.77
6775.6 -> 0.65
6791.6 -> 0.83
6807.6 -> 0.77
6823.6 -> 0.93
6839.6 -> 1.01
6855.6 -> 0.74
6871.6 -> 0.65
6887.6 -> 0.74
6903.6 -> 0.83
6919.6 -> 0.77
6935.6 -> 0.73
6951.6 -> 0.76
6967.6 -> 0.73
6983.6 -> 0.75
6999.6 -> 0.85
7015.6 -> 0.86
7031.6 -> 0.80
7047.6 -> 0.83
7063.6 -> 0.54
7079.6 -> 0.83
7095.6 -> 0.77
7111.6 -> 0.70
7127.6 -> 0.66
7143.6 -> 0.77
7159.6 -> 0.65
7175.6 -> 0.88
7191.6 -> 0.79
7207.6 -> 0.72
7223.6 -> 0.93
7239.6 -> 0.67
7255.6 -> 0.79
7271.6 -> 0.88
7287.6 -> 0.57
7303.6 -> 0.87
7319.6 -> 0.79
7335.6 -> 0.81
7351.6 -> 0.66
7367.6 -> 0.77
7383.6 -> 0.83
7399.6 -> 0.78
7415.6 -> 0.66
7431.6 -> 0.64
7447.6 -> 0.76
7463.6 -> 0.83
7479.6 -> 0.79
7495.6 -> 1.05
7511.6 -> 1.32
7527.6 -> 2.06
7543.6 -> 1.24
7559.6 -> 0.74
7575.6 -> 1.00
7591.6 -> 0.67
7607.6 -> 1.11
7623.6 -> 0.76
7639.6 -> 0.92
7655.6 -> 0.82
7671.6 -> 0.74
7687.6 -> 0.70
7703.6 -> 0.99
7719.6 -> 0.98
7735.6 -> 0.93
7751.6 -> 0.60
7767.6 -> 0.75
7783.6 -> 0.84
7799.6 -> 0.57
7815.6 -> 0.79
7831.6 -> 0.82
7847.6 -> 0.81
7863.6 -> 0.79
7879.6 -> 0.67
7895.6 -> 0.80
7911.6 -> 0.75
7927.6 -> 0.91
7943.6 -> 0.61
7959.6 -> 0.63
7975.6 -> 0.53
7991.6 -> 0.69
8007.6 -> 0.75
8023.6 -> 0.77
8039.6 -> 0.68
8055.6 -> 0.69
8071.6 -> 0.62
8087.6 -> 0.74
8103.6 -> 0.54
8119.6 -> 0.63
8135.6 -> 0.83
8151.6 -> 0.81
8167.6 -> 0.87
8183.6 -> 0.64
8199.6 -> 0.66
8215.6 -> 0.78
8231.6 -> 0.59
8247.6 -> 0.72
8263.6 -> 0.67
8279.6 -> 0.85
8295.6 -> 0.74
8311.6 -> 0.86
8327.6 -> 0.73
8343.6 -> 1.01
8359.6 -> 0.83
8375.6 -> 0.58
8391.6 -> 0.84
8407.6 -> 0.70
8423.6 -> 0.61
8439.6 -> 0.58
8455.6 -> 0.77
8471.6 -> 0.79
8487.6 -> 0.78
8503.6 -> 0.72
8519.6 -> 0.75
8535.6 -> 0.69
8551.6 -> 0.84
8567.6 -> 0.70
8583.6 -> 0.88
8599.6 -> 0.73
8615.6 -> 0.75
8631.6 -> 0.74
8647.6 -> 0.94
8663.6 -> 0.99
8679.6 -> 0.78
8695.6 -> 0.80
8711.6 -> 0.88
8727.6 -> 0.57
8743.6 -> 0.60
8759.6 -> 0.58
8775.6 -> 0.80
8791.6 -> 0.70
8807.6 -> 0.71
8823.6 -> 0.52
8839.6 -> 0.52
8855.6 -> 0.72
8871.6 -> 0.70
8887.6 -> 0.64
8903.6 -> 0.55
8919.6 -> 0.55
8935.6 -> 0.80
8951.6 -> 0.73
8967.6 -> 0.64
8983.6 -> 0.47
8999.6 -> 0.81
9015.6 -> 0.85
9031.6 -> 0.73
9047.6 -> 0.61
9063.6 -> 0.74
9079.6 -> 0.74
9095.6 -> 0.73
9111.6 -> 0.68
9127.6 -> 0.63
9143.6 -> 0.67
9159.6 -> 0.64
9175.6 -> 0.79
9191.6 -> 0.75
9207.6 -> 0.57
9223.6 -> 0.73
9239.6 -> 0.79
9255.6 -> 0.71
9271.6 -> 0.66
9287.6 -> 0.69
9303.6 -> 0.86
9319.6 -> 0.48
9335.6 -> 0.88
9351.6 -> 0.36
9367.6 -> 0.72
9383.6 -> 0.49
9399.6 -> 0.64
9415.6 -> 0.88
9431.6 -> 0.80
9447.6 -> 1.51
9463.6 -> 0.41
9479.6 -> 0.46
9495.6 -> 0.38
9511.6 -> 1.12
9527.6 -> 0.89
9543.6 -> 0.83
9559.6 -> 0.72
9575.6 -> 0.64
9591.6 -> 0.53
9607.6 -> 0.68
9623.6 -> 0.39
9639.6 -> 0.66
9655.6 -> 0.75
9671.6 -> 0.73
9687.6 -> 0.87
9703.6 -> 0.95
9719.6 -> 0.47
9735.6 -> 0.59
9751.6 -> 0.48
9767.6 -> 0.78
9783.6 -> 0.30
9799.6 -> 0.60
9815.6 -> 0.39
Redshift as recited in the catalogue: 0.146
